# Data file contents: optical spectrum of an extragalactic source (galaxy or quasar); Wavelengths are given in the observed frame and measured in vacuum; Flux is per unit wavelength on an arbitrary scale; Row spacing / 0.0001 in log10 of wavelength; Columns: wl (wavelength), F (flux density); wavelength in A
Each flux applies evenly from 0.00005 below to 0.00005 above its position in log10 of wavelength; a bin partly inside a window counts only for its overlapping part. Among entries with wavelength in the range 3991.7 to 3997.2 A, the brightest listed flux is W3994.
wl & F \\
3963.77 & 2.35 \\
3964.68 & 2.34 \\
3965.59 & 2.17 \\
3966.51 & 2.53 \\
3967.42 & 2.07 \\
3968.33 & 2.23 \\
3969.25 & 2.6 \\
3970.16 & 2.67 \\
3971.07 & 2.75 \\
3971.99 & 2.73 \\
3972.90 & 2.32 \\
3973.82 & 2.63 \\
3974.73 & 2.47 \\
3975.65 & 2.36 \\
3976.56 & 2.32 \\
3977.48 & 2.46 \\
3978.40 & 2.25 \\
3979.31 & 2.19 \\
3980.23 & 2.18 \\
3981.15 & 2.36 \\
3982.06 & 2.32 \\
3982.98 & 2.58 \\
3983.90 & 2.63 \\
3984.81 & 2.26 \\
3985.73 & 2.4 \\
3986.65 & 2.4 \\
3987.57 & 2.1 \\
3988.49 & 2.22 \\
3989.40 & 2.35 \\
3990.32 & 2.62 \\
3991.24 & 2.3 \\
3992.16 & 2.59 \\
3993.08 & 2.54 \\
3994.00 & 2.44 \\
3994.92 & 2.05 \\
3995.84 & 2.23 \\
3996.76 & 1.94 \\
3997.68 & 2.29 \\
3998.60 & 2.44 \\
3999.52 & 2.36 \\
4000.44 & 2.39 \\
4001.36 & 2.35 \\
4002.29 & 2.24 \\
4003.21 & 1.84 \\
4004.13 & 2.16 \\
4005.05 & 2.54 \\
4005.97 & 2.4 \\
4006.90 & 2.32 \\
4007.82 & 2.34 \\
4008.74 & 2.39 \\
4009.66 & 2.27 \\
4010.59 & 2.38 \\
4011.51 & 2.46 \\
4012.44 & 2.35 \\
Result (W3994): 2.59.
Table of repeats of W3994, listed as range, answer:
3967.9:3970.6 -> 2.67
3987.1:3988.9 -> 2.22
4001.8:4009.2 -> 2.54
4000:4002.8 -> 2.39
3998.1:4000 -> 2.44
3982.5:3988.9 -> 2.63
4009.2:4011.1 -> 2.38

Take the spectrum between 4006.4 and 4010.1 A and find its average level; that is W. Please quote 2.33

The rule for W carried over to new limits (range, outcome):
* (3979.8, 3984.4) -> 2.42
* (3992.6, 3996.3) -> 2.32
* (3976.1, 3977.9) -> 2.39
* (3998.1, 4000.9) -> 2.4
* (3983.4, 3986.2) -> 2.43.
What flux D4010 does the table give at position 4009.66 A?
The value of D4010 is 2.27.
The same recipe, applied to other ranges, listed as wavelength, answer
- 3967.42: 2.07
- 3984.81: 2.26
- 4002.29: 2.24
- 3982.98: 2.58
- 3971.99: 2.73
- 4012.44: 2.35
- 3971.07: 2.75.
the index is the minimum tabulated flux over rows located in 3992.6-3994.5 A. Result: 2.44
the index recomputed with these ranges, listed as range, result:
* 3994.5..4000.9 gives 1.94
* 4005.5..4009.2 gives 2.32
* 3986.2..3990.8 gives 2.1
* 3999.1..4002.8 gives 2.24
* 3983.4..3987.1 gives 2.26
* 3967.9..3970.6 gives 2.23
